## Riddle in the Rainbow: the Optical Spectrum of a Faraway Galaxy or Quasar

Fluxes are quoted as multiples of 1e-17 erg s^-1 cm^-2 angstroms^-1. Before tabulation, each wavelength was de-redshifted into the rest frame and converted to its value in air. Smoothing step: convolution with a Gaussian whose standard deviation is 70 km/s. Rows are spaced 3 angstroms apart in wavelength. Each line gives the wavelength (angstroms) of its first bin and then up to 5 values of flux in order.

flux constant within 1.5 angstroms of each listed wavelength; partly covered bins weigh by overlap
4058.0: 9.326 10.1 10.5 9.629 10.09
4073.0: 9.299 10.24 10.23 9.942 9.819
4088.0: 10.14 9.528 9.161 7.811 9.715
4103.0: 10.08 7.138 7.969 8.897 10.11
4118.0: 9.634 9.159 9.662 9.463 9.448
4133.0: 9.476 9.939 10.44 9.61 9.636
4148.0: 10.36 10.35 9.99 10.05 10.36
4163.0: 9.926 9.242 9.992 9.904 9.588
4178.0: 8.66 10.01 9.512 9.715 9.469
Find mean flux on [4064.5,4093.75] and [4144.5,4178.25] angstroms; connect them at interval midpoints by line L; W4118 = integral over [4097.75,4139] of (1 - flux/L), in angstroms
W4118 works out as 2.4 angstroms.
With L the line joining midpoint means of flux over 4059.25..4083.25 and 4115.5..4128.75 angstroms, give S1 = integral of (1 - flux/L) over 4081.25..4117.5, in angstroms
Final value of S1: 2.0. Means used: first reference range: 10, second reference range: 9.53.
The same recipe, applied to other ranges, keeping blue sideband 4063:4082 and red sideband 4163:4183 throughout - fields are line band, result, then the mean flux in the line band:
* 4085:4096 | 0.4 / 9.56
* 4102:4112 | 1.5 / 8.39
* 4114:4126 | 0.2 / 9.61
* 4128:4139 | 0.0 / 9.73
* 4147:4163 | -0.9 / 10.2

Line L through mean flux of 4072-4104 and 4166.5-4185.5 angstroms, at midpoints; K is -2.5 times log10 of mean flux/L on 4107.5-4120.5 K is 0.05 mag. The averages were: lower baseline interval 9.63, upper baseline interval 9.59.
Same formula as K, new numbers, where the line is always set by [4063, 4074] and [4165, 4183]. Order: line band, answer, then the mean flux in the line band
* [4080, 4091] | -0.010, 9.92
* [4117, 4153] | -0.009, 9.77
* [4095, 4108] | 0.130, 8.68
